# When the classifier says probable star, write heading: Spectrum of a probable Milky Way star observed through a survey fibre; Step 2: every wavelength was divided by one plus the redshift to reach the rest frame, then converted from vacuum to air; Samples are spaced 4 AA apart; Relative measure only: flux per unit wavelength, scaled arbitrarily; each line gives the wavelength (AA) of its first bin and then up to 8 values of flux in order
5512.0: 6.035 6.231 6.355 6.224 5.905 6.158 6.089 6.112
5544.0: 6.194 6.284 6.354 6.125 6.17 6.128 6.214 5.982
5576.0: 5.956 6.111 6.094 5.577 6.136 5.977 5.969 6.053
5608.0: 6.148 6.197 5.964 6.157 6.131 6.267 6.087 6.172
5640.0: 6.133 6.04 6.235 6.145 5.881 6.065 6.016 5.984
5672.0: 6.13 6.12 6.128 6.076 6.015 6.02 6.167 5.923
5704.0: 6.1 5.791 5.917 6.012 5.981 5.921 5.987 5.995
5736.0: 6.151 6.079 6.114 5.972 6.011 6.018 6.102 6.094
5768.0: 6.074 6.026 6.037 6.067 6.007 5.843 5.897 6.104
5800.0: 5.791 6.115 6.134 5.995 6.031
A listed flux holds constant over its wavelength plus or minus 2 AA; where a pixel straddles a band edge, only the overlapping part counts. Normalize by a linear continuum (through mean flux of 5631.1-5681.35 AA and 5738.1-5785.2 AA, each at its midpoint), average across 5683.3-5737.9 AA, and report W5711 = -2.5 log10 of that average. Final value 0.01 mag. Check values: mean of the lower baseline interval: 6.09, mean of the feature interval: 6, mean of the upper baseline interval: 6.05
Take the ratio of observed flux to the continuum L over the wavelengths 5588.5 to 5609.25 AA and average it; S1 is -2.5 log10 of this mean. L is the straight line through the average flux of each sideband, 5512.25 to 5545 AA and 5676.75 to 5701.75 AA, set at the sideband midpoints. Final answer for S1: 0.02 mag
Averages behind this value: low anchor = 6.15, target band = 6.02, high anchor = 6.06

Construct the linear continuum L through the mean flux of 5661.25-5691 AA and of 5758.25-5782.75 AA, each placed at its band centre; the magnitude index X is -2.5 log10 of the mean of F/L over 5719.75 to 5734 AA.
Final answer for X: 0.02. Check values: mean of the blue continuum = 6.07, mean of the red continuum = 6.06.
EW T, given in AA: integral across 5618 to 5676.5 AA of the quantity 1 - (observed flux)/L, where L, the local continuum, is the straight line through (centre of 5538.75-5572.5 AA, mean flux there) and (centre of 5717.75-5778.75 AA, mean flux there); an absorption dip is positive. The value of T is 0.10 AA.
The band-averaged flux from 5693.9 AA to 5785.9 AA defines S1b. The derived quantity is 6.02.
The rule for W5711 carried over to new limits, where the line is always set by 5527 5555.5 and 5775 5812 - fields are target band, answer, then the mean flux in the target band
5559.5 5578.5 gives 0.011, 6.08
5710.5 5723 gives 0.015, 5.97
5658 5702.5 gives 0.002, 6.06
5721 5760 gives 0.000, 6.03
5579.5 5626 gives 0.015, 6.04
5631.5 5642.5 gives -0.006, 6.13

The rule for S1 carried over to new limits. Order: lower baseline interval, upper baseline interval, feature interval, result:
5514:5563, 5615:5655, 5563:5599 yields 0.026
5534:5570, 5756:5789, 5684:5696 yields 0.007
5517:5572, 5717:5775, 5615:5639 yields -0.004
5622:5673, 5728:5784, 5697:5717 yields 0.021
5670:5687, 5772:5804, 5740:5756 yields -0.002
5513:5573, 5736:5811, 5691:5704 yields 0.005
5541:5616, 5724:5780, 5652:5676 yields 0.006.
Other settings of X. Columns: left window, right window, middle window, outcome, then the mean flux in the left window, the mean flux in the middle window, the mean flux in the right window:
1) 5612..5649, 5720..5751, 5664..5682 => 0.00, 6.13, 6.08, 6.03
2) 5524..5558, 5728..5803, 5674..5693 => 0.00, 6.16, 6.07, 6.02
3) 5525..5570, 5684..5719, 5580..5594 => 0.03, 6.16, 5.96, 6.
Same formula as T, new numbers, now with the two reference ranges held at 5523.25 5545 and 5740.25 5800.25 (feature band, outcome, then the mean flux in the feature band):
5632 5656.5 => -0.2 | 6.11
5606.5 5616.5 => -0.1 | 6.12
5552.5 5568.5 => -0.2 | 6.17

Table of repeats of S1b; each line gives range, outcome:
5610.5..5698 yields 6.1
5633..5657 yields 6.11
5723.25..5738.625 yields 6.02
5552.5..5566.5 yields 6.17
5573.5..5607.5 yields 5.99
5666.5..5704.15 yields 6.07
